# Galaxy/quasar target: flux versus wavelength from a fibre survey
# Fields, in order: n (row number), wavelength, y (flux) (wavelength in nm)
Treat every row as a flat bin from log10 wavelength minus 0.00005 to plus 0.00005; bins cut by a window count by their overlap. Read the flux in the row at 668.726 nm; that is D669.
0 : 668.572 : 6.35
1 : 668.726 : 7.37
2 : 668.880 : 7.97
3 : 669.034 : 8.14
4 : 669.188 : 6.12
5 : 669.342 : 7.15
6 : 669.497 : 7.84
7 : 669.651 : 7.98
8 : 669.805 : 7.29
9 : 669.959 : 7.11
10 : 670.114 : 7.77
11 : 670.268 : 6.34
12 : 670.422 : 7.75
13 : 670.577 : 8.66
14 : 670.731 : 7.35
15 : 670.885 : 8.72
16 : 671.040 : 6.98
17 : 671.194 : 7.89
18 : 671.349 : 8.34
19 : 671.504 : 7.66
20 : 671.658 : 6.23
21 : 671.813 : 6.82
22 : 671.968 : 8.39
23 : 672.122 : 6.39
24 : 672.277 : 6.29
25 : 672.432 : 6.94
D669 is 7.37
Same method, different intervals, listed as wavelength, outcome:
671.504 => 7.66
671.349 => 8.34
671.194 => 7.89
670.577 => 8.66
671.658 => 6.23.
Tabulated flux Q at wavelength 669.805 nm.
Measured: 7.29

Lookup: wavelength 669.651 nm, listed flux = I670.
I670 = 7.98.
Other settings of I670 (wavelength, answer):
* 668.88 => 7.97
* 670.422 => 7.75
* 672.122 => 6.39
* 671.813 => 6.82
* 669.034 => 8.14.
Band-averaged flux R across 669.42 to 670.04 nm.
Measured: 7.55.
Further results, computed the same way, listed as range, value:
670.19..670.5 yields 7.05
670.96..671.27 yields 7.44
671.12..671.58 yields 7.95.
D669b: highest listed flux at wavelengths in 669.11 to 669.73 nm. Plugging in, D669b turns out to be 7.98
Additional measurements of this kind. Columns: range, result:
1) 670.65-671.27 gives 8.72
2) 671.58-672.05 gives 8.39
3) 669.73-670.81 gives 8.66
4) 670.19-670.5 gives 7.75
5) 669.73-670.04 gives 7.29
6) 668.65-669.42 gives 8.14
